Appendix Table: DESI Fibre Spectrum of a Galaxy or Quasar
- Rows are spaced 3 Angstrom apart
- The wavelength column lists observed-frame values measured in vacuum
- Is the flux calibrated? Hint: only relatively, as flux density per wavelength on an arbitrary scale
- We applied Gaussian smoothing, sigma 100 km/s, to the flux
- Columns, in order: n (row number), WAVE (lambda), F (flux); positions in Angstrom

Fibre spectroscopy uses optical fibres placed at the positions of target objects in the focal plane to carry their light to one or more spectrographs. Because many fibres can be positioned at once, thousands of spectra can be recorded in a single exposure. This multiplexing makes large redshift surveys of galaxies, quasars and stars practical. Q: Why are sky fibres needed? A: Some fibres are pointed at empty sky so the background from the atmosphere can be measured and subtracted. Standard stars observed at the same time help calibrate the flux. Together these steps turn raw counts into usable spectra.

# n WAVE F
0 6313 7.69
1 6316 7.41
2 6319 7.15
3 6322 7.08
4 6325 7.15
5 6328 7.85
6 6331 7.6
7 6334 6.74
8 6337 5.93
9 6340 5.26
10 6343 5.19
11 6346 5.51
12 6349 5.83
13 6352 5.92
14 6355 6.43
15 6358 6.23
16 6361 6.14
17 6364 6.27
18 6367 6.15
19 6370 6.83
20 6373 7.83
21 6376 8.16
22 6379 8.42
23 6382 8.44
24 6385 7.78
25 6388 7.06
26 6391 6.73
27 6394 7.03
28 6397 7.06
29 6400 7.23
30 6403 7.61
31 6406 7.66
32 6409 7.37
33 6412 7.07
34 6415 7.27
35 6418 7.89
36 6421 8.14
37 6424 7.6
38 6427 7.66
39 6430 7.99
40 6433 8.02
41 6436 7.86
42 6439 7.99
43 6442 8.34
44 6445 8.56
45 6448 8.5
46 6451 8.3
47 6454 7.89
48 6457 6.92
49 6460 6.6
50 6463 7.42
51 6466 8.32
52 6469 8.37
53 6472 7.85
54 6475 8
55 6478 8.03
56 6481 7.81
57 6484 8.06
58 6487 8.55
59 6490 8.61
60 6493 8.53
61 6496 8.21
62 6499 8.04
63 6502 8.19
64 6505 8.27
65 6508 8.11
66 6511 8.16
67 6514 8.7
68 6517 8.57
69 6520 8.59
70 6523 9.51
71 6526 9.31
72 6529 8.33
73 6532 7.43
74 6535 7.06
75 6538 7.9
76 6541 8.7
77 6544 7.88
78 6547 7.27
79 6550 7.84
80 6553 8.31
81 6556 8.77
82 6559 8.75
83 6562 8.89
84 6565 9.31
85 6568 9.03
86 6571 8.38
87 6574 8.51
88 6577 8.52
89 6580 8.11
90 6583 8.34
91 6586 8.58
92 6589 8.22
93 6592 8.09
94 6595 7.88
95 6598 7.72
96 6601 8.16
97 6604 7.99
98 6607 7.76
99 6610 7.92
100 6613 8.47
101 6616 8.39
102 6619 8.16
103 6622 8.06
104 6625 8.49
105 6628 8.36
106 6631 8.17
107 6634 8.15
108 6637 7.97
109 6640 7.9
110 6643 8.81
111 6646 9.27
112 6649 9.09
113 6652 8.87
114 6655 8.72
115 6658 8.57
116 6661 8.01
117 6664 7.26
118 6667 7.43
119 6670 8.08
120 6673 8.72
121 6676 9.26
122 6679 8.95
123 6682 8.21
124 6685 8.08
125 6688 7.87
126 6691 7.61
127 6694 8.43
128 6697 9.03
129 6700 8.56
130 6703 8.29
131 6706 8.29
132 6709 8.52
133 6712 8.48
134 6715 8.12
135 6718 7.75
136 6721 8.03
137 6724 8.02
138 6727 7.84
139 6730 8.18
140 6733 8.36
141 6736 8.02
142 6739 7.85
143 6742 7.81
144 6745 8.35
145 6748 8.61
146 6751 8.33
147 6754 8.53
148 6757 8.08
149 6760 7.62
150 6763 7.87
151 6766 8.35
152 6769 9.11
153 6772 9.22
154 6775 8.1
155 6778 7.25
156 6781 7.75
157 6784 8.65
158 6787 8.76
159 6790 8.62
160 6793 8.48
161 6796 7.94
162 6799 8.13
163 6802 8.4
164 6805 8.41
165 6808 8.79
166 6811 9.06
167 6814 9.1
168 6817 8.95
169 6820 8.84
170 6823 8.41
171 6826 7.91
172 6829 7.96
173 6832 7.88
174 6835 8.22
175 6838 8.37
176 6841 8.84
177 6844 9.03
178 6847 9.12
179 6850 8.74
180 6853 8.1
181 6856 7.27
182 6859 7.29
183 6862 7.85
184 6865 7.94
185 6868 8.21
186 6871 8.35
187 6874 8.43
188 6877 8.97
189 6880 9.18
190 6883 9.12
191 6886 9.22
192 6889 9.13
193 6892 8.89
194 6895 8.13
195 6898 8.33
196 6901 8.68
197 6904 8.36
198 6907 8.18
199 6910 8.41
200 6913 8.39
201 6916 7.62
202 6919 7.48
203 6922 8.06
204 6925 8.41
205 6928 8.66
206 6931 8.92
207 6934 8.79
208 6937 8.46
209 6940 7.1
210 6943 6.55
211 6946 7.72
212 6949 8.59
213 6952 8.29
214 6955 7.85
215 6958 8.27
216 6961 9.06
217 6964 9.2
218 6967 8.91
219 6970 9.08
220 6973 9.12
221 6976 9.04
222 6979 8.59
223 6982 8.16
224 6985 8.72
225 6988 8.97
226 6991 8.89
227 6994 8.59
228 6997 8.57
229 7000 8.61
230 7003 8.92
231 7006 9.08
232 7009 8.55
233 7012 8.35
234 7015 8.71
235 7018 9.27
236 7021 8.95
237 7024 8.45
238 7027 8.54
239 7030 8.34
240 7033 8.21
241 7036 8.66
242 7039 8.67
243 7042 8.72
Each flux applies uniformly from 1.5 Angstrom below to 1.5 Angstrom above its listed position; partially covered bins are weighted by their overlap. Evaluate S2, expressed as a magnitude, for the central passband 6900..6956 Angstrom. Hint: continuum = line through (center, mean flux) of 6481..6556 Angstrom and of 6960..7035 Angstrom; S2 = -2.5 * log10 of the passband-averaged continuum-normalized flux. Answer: 0.07 mag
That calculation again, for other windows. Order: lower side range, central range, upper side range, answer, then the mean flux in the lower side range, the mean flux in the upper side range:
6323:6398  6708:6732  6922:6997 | -0.04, 6.78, 8.49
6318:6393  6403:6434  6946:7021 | -0.10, 6.79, 8.71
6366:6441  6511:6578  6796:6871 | -0.08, 7.57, 8.36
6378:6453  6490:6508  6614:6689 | -0.04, 7.74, 8.36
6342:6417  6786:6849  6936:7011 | -0.06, 6.95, 8.51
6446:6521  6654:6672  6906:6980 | 0.03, 8.1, 8.35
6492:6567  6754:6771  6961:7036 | 0.04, 8.35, 8.75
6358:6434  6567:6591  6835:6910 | -0.08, 7.39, 8.48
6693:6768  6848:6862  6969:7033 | 0.07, 8.22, 8.72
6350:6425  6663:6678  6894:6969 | -0.06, 7.2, 8.26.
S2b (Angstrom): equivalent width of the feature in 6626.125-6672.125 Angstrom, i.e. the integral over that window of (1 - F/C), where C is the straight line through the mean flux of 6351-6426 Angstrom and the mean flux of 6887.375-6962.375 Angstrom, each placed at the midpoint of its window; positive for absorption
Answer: -3.5 Angstrom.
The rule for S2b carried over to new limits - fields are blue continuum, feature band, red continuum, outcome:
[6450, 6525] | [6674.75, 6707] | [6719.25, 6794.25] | -0.79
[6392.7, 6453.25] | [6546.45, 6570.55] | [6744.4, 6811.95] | -1.73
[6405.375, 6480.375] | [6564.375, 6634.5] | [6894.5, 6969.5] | -2.67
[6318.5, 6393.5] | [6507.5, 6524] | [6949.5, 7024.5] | -3.02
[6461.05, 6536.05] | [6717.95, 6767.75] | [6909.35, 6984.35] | 1.15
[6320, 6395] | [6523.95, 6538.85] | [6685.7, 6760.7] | -1.23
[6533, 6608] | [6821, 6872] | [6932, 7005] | 1.30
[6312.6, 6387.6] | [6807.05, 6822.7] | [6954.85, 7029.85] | -1.32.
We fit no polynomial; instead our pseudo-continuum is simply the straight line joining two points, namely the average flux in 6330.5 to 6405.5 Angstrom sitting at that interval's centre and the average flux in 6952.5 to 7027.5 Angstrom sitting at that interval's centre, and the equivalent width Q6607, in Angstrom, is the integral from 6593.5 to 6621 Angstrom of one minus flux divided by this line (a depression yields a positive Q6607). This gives -1.9 Angstrom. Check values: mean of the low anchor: 6.78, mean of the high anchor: 8.73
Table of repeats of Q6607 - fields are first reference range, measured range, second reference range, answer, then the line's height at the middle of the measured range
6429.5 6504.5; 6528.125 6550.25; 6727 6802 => 0.8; 8.09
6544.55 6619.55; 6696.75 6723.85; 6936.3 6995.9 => 0.2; 8.35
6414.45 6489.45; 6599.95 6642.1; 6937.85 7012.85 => -0.1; 8.12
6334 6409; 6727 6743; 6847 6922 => -0.3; 7.9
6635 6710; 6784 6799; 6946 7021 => 0.1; 8.51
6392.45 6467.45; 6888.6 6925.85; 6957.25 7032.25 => 1.3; 8.59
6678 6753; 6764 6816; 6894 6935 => -1.4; 8.26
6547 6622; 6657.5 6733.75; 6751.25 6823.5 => 1.4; 8.38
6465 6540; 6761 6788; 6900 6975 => 0.0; 8.3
